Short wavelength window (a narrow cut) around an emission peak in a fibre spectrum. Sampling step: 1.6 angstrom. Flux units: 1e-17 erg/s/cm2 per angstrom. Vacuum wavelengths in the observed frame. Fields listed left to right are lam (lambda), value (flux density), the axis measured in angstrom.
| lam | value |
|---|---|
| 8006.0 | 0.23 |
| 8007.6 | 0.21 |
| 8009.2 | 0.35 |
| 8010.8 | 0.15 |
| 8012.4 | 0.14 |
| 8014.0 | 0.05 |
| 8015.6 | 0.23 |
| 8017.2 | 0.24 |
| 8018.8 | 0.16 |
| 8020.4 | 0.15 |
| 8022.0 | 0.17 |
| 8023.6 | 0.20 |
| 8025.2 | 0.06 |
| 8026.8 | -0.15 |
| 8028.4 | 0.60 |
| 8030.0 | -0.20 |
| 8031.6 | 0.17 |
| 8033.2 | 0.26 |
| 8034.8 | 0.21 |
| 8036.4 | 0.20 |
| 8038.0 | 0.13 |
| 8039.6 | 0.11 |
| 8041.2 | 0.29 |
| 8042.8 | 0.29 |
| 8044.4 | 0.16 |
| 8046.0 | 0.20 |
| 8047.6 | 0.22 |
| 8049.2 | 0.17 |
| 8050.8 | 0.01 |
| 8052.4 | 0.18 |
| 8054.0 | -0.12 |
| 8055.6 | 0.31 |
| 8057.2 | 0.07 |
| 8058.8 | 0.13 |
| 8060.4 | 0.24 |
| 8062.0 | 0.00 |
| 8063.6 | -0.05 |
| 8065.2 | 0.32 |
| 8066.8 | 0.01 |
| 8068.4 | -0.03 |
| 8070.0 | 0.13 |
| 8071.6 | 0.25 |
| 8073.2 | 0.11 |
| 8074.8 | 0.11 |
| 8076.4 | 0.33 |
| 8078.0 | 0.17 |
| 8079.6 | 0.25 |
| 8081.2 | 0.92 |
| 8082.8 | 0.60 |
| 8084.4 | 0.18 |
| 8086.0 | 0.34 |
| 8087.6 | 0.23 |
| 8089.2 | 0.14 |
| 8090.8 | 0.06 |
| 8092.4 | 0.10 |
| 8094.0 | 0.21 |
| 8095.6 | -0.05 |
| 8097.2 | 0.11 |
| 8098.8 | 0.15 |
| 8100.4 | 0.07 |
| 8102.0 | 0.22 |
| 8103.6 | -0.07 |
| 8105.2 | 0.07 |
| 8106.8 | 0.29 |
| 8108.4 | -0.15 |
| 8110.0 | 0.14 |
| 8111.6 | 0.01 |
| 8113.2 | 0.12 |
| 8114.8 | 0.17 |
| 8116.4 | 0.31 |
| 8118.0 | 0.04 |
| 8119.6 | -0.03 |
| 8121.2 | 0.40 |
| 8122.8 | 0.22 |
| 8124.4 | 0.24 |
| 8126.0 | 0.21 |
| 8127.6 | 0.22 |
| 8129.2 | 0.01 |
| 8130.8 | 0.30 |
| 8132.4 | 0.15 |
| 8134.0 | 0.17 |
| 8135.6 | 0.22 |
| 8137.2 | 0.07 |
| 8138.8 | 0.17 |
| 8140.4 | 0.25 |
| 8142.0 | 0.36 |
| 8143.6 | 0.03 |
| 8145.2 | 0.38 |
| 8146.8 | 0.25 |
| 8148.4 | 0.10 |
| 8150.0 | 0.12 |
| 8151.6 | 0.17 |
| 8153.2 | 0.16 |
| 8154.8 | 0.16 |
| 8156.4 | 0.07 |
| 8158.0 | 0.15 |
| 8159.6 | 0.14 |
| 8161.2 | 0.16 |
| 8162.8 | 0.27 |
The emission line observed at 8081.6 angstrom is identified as H-gamma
